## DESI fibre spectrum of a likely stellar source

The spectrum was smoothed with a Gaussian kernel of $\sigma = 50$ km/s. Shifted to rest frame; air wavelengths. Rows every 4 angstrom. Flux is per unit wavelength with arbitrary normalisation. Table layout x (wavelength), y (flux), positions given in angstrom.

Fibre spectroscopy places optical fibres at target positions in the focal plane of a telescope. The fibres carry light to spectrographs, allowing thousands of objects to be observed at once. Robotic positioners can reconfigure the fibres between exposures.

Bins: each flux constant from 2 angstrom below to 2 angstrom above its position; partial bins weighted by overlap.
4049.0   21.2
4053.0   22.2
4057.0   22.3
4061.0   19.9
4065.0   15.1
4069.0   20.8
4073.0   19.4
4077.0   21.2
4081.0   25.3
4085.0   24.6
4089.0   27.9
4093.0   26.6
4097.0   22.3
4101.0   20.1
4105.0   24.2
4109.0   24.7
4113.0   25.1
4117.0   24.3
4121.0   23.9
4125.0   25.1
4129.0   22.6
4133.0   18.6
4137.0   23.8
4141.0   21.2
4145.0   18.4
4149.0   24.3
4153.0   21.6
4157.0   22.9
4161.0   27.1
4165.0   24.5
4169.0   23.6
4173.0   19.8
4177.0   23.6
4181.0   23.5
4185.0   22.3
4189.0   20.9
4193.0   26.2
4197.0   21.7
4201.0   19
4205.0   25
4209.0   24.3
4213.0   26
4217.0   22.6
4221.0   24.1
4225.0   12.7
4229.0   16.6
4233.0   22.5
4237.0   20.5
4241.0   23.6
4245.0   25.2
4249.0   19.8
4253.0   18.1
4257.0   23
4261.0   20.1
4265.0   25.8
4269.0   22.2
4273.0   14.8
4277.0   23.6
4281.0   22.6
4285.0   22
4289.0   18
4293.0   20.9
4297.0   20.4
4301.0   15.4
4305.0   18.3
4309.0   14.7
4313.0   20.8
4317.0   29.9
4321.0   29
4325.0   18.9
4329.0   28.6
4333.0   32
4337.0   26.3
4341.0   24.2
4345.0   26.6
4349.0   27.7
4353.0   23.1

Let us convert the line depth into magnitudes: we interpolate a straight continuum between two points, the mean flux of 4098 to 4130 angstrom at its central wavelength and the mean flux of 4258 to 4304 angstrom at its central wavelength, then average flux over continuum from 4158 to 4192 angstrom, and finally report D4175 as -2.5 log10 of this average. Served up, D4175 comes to -0.03 mag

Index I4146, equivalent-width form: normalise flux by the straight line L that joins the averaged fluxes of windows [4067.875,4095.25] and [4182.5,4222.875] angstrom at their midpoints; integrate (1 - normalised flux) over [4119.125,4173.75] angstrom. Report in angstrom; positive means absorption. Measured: 1.7 angstrom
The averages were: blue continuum 23.8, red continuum 23.2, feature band 22.7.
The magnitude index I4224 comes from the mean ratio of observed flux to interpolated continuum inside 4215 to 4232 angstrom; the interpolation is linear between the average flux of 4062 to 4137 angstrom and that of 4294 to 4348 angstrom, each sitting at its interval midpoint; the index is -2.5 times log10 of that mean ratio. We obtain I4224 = 0.206 mag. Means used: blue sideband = 22.9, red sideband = 23.5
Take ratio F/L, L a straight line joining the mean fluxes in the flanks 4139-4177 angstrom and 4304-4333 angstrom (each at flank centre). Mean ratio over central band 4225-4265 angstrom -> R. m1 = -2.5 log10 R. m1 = 0.12 mag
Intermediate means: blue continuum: 22.7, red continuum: 23.7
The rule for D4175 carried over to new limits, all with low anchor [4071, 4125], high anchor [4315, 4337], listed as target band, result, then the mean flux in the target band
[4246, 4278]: 0.25 mag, 21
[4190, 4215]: 0.09 mag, 23.6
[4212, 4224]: 0.12 mag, 23.1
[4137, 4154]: 0.14 mag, 21.6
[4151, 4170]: 0.04 mag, 24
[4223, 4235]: 0.44 mag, 17.3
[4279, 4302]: 0.32 mag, 20.1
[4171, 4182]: 0.14 mag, 22.2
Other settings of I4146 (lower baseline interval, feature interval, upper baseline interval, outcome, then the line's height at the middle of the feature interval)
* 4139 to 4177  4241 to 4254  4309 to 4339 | 1.41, 24.3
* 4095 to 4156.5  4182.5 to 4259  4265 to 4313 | -3.15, 20.9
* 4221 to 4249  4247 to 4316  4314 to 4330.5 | 9.47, 23.5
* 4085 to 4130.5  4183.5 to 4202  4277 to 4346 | 1.17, 23.7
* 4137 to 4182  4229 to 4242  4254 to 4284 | 0.44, 22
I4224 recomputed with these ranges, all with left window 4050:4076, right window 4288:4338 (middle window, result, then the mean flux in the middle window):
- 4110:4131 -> -0.17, 24.2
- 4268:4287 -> 0.06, 21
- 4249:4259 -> 0.08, 20.4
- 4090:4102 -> -0.16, 23.7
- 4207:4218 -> -0.14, 24.5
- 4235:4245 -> -0.04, 22.7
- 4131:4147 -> 0.02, 20.5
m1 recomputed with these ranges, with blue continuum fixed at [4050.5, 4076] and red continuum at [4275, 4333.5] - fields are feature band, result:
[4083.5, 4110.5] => -0.20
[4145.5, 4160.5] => -0.10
